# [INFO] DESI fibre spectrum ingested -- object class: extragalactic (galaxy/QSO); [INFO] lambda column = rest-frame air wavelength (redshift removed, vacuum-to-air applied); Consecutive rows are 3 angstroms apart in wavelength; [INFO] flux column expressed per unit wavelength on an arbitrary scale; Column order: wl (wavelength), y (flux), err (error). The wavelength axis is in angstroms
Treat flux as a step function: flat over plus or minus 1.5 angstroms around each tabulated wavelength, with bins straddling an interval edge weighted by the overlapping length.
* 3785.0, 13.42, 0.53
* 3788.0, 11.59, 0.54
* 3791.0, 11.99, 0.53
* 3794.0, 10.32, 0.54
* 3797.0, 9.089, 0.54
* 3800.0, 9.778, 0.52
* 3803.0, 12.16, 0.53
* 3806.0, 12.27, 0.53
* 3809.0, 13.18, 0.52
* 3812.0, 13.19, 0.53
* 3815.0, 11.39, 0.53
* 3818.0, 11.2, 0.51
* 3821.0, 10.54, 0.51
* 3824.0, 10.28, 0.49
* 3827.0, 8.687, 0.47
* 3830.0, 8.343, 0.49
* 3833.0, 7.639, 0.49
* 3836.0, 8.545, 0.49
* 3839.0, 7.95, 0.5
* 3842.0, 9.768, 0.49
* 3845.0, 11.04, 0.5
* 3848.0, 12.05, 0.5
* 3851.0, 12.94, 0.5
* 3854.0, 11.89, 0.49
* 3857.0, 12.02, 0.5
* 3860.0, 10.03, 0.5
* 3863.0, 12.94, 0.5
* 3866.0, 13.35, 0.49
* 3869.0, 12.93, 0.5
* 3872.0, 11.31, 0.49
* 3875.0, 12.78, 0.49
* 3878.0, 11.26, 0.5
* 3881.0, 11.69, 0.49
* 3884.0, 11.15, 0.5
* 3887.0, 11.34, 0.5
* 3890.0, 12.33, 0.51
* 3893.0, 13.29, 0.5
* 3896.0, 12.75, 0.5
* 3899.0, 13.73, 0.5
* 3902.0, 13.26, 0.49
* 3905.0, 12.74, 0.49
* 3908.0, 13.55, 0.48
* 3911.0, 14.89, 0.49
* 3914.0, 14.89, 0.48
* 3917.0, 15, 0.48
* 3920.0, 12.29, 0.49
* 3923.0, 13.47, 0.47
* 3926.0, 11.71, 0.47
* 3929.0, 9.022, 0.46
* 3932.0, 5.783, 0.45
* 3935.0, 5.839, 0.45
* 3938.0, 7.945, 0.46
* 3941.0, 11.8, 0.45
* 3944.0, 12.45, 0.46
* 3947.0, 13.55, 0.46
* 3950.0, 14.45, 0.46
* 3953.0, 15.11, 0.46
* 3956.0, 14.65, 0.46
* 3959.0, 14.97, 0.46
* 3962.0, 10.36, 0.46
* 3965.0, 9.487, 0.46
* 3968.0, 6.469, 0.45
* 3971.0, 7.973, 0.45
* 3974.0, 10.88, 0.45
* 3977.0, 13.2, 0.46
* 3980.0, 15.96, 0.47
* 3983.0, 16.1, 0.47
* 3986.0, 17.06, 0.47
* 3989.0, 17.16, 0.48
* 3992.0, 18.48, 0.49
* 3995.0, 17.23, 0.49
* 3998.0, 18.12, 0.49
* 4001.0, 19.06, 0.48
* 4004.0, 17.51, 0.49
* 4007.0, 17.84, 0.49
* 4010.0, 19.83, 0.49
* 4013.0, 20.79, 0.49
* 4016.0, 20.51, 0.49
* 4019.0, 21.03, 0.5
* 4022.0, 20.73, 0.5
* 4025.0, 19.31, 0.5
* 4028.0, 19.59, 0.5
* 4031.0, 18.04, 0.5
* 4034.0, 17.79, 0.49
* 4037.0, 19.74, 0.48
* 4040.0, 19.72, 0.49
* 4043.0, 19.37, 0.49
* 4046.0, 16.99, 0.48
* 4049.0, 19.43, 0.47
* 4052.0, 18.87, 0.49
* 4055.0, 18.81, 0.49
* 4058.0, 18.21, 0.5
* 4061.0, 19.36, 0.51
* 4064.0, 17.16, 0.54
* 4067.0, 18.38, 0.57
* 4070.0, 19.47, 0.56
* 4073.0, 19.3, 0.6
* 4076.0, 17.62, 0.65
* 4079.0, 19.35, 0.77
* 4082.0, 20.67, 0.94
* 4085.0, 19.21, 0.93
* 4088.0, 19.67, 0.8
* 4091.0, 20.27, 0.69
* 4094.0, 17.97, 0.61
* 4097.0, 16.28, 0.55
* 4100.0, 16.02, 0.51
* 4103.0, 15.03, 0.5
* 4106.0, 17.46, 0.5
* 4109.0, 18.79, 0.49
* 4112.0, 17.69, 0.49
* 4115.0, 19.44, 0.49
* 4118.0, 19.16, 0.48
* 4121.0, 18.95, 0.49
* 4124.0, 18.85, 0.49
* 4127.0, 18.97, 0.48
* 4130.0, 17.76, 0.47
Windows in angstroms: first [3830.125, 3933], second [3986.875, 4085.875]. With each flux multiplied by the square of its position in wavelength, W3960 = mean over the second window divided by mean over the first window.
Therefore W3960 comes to 1.73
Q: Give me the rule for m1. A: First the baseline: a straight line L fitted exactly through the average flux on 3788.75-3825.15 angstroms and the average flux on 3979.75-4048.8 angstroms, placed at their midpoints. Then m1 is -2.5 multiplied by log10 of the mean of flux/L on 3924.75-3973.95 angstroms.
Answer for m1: 0.46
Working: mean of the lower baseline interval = 11.3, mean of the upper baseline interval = 18.7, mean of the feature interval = 10.7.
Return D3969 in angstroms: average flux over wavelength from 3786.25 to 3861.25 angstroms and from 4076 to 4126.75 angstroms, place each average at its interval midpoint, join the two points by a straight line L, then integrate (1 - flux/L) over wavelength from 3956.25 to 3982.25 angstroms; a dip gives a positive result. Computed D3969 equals 5.8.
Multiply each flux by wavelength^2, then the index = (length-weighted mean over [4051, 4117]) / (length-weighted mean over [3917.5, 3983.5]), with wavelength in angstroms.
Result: 1.71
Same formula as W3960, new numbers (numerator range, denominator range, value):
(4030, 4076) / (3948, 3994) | 1.44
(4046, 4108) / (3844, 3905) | 1.67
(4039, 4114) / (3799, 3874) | 1.89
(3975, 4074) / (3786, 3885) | 1.83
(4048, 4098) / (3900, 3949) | 1.72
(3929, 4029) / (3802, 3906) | 1.38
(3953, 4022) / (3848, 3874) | 1.38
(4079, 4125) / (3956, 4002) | 1.38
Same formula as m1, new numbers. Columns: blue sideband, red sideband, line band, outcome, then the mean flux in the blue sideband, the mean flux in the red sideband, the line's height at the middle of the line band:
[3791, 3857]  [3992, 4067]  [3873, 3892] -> 0.11 mag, 10.6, 18.9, 13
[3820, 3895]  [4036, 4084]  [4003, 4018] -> -0.14 mag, 11.1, 18.9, 17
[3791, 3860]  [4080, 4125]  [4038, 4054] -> -0.13 mag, 10.7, 18.4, 16.8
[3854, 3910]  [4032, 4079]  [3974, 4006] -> -0.03 mag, 12.4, 18.7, 16.3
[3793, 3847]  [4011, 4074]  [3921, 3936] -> 0.48 mag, 10.3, 19.2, 14.6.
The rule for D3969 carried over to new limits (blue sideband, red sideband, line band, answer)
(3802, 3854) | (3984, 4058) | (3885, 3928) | 2.56 angstroms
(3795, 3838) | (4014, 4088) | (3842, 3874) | 0.02 angstroms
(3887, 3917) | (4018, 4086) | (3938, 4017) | 7.28 angstroms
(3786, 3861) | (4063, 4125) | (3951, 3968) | 2.54 angstroms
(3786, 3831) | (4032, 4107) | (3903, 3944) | 7.82 angstroms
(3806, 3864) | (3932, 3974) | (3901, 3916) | -4.21 angstroms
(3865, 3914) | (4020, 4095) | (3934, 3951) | 4.25 angstroms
